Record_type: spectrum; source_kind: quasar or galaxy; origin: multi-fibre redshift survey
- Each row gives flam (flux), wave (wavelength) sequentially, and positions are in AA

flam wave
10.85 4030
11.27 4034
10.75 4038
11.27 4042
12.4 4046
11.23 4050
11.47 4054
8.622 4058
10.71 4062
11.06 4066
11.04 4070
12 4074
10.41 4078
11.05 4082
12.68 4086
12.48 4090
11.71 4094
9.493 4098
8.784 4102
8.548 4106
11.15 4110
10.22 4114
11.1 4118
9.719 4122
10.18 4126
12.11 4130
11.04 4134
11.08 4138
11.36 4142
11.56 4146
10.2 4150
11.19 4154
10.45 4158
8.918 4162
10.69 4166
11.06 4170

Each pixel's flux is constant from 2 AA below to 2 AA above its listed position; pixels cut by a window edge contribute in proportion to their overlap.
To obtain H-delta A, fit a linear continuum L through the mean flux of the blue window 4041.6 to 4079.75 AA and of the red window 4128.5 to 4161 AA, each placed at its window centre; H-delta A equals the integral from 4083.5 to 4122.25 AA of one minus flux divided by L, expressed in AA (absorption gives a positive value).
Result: 1.38 AA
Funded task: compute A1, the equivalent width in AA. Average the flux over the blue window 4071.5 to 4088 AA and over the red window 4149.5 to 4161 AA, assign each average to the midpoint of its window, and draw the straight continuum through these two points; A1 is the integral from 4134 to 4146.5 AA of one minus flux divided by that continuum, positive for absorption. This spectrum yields -0.6 AA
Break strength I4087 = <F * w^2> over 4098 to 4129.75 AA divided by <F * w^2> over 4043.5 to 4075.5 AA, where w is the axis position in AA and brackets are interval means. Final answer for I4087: 0.9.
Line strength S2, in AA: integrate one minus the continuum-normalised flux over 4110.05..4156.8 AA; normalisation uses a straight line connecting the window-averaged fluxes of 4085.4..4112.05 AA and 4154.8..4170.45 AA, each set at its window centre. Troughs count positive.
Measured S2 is -2.1 AA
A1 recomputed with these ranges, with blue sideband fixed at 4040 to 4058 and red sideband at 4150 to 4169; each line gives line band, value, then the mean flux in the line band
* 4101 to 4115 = 1.39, 9.7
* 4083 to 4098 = -1.26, 11.8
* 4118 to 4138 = -0.43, 10.8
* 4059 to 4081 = 0.30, 10.9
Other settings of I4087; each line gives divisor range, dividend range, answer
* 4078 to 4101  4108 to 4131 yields 0.96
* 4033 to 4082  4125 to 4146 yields 1.06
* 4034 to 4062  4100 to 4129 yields 0.95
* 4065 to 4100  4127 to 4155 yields 1.02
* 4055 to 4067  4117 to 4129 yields 1.06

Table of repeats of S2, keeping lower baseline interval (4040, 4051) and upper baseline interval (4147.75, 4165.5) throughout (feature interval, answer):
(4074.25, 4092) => -0.8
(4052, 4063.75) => 1.3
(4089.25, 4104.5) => 0.9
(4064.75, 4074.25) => 0.1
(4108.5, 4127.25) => 0.5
